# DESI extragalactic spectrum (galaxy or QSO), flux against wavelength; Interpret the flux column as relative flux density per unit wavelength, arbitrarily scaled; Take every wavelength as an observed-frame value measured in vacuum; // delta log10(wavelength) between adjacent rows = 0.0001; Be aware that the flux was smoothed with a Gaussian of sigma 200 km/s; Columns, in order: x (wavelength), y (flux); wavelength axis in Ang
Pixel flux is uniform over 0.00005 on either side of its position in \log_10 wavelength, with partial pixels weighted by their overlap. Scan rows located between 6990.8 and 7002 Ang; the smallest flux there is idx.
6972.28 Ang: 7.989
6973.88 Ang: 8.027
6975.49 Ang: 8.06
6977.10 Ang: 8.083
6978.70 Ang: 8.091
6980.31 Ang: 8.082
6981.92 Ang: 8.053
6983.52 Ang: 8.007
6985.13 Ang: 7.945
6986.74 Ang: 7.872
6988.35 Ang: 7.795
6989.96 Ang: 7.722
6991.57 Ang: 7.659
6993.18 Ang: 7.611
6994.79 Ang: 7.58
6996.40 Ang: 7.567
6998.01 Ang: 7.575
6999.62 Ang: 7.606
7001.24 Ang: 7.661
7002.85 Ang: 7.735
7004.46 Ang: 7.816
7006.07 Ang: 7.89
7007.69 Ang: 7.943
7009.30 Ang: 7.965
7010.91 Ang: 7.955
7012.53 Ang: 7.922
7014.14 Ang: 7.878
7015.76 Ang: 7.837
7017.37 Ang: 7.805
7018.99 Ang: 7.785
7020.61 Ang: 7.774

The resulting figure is 7.567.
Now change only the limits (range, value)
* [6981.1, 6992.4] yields 7.659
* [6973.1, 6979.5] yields 8.027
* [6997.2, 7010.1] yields 7.575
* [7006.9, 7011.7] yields 7.943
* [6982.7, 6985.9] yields 7.945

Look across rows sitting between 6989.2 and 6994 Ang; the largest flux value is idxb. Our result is 7.722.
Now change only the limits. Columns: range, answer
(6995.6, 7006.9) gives 7.89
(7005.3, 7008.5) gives 7.943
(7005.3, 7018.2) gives 7.965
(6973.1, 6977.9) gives 8.083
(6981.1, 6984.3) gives 8.053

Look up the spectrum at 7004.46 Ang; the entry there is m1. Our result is 7.816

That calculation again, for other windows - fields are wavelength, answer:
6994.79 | 7.58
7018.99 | 7.785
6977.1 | 8.083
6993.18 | 7.611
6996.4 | 7.567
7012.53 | 7.922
